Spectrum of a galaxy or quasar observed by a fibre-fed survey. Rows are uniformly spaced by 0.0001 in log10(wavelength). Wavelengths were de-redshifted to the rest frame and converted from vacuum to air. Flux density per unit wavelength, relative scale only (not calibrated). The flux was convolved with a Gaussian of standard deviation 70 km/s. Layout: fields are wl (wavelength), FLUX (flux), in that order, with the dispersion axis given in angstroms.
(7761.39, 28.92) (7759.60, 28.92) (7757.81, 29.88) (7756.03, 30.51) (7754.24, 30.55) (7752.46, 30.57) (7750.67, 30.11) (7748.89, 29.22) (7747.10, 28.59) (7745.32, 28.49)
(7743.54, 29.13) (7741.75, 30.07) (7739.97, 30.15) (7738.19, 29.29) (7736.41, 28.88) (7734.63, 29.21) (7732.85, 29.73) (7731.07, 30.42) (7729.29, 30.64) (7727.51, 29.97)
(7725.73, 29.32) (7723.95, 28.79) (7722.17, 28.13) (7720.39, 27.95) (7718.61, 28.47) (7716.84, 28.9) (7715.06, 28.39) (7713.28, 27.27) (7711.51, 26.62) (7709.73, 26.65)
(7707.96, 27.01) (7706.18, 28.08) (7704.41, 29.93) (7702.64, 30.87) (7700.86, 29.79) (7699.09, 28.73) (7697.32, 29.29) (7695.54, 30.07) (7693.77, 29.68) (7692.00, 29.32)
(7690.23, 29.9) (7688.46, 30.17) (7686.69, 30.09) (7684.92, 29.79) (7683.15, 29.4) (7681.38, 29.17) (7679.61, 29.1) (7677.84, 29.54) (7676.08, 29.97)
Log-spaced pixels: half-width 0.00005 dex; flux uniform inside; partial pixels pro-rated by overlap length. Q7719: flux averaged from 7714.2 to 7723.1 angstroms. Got 28.4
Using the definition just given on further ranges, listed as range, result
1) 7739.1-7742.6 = 30.1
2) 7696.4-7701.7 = 29.3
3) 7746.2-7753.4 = 29.6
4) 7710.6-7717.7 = 27.8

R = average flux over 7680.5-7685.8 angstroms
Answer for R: 29.4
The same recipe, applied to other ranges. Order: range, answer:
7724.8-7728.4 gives 29.6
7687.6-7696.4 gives 29.8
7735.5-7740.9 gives 29.5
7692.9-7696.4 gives 29.9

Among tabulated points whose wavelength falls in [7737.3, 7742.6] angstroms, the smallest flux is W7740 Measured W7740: 29.29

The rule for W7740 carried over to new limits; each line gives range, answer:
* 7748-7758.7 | 29.22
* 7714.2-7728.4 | 27.95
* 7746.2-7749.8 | 28.59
